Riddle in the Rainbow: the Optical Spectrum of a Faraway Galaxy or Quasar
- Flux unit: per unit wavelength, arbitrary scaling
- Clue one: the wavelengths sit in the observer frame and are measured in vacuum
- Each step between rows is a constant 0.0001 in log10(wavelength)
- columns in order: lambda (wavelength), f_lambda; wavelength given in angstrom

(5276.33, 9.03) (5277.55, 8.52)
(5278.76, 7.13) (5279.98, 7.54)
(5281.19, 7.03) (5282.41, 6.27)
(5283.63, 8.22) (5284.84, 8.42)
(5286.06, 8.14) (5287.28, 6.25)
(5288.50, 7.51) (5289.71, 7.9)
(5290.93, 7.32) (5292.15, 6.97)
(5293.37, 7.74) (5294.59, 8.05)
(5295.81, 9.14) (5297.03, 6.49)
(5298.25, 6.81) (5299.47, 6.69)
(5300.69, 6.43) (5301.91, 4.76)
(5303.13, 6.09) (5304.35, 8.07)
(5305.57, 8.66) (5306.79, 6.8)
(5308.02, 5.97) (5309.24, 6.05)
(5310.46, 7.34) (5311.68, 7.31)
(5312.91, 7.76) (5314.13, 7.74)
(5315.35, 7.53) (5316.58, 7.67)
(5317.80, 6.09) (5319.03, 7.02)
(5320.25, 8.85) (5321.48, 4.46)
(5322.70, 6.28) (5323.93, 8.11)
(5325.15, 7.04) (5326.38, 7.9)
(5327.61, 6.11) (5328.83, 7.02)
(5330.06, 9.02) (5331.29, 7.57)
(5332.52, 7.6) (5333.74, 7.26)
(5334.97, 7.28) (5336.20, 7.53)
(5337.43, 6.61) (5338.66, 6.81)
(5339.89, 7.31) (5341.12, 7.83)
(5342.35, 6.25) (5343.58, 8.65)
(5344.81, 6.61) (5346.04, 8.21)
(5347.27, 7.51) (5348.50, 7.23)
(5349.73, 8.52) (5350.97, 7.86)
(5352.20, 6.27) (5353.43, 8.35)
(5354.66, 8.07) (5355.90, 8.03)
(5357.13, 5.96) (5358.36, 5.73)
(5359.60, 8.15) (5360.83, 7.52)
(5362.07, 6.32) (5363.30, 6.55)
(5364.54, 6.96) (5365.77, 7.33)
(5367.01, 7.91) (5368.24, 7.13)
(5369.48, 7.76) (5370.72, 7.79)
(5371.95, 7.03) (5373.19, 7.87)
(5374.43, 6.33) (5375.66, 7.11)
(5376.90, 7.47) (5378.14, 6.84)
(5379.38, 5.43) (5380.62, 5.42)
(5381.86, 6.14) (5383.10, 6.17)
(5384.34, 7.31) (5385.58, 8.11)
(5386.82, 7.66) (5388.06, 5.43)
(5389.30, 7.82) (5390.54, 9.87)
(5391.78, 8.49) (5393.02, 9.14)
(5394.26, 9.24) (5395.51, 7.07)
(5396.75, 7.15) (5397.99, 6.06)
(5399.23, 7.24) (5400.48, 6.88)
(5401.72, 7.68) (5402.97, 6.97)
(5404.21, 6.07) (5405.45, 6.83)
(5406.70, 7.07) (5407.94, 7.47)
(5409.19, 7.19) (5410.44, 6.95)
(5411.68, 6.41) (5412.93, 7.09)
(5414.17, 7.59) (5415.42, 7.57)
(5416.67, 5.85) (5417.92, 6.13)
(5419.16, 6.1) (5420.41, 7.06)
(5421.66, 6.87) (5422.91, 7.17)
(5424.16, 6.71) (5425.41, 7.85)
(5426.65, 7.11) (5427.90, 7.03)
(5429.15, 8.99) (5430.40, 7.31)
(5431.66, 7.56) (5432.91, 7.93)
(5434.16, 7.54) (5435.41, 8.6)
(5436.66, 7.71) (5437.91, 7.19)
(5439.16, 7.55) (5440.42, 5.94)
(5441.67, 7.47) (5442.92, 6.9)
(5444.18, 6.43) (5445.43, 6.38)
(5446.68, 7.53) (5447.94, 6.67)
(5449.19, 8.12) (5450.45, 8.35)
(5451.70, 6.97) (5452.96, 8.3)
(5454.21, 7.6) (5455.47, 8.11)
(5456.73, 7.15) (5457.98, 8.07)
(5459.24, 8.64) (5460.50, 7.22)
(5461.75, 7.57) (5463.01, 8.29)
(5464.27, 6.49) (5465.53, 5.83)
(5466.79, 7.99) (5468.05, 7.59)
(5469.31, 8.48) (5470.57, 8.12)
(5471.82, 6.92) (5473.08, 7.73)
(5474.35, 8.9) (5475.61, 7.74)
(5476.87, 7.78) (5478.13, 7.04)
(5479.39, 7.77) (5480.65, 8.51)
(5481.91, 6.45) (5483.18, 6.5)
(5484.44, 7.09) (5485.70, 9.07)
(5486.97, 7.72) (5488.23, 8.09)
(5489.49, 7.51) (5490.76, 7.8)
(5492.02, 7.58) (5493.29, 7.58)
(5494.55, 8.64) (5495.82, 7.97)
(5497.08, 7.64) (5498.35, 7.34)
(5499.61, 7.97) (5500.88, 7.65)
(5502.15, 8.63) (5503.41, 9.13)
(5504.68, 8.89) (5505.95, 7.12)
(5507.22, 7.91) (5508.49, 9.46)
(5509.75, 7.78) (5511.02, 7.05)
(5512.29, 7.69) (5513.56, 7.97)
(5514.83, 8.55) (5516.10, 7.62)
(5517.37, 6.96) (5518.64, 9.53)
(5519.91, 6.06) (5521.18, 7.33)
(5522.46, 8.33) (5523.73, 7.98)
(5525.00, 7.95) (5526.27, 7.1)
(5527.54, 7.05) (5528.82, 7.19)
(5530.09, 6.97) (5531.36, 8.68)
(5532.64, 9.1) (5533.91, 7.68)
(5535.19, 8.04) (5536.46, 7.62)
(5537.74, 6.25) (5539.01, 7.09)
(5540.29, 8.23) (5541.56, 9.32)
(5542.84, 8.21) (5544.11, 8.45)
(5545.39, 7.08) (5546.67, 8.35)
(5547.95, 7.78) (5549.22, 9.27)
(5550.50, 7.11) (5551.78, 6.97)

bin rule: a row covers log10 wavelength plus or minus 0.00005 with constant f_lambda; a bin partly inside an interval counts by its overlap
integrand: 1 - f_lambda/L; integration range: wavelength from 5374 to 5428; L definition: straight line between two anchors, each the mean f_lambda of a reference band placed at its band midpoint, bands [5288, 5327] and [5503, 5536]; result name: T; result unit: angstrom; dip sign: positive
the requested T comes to 2.8 angstrom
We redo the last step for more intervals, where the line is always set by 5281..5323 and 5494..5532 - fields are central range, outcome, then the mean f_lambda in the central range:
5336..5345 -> 0.1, 7.21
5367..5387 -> 1.1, 6.99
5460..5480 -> 0.3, 7.59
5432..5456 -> 0.6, 7.44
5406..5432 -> 1.6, 7.09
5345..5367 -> 0.0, 7.33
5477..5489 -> 0.3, 7.59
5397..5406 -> 0.8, 6.84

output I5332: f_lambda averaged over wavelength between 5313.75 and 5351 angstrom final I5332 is 7.33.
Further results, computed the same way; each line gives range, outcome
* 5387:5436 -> 7.31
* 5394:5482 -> 7.35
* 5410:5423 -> 6.78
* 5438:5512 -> 7.67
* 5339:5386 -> 7.18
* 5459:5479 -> 7.63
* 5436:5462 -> 7.42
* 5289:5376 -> 7.24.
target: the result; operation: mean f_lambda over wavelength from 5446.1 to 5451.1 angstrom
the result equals 7.66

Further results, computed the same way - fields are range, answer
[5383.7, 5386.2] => 7.7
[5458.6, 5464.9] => 7.64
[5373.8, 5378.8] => 6.93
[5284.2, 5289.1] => 7.58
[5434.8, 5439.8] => 7.76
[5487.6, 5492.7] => 7.74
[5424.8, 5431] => 7.67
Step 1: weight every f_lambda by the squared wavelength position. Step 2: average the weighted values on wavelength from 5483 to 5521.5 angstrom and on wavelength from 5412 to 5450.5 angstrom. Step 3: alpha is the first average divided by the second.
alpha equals 1.1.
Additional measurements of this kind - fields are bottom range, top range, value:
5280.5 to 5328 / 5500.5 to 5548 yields 1.20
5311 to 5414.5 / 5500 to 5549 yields 1.16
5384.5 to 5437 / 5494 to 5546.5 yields 1.12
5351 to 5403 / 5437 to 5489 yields 1.07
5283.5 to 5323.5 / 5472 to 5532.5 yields 1.17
